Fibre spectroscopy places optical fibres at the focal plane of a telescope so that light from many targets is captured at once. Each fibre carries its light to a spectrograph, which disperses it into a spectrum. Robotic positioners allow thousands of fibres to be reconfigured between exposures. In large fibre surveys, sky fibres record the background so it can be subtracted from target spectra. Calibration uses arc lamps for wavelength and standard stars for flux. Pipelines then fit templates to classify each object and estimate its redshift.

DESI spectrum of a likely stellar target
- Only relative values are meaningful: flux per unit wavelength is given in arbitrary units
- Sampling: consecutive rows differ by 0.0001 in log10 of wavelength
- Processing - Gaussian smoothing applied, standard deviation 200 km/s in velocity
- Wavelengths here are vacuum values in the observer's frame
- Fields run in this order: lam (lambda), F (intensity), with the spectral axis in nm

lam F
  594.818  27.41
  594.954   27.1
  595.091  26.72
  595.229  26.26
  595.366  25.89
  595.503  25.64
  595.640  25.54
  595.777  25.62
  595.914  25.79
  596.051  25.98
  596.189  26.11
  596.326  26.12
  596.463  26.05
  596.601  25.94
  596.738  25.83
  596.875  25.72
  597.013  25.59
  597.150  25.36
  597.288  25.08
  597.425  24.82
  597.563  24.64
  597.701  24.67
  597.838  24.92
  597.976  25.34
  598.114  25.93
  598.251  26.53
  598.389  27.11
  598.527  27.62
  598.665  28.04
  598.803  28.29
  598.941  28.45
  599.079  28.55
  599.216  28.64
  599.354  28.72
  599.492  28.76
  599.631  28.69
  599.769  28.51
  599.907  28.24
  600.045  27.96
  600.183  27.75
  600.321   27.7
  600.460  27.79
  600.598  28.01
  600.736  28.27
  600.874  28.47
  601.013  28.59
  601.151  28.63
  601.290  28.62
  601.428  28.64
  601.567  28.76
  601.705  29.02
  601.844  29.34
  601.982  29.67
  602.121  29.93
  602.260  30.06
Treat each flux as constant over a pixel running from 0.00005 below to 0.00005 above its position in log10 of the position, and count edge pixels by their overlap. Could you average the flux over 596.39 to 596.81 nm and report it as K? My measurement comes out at 26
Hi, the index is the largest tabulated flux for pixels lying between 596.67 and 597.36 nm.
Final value 25.83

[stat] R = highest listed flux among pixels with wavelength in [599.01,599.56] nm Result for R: 28.76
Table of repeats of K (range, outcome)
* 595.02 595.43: 26.2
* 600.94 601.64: 28.6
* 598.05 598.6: 26.8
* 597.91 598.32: 26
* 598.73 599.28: 28.5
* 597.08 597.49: 25.1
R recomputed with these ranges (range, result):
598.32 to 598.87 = 28.29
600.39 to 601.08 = 28.59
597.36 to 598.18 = 25.93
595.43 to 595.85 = 25.64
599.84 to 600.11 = 28.24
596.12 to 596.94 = 26.12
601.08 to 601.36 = 28.63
